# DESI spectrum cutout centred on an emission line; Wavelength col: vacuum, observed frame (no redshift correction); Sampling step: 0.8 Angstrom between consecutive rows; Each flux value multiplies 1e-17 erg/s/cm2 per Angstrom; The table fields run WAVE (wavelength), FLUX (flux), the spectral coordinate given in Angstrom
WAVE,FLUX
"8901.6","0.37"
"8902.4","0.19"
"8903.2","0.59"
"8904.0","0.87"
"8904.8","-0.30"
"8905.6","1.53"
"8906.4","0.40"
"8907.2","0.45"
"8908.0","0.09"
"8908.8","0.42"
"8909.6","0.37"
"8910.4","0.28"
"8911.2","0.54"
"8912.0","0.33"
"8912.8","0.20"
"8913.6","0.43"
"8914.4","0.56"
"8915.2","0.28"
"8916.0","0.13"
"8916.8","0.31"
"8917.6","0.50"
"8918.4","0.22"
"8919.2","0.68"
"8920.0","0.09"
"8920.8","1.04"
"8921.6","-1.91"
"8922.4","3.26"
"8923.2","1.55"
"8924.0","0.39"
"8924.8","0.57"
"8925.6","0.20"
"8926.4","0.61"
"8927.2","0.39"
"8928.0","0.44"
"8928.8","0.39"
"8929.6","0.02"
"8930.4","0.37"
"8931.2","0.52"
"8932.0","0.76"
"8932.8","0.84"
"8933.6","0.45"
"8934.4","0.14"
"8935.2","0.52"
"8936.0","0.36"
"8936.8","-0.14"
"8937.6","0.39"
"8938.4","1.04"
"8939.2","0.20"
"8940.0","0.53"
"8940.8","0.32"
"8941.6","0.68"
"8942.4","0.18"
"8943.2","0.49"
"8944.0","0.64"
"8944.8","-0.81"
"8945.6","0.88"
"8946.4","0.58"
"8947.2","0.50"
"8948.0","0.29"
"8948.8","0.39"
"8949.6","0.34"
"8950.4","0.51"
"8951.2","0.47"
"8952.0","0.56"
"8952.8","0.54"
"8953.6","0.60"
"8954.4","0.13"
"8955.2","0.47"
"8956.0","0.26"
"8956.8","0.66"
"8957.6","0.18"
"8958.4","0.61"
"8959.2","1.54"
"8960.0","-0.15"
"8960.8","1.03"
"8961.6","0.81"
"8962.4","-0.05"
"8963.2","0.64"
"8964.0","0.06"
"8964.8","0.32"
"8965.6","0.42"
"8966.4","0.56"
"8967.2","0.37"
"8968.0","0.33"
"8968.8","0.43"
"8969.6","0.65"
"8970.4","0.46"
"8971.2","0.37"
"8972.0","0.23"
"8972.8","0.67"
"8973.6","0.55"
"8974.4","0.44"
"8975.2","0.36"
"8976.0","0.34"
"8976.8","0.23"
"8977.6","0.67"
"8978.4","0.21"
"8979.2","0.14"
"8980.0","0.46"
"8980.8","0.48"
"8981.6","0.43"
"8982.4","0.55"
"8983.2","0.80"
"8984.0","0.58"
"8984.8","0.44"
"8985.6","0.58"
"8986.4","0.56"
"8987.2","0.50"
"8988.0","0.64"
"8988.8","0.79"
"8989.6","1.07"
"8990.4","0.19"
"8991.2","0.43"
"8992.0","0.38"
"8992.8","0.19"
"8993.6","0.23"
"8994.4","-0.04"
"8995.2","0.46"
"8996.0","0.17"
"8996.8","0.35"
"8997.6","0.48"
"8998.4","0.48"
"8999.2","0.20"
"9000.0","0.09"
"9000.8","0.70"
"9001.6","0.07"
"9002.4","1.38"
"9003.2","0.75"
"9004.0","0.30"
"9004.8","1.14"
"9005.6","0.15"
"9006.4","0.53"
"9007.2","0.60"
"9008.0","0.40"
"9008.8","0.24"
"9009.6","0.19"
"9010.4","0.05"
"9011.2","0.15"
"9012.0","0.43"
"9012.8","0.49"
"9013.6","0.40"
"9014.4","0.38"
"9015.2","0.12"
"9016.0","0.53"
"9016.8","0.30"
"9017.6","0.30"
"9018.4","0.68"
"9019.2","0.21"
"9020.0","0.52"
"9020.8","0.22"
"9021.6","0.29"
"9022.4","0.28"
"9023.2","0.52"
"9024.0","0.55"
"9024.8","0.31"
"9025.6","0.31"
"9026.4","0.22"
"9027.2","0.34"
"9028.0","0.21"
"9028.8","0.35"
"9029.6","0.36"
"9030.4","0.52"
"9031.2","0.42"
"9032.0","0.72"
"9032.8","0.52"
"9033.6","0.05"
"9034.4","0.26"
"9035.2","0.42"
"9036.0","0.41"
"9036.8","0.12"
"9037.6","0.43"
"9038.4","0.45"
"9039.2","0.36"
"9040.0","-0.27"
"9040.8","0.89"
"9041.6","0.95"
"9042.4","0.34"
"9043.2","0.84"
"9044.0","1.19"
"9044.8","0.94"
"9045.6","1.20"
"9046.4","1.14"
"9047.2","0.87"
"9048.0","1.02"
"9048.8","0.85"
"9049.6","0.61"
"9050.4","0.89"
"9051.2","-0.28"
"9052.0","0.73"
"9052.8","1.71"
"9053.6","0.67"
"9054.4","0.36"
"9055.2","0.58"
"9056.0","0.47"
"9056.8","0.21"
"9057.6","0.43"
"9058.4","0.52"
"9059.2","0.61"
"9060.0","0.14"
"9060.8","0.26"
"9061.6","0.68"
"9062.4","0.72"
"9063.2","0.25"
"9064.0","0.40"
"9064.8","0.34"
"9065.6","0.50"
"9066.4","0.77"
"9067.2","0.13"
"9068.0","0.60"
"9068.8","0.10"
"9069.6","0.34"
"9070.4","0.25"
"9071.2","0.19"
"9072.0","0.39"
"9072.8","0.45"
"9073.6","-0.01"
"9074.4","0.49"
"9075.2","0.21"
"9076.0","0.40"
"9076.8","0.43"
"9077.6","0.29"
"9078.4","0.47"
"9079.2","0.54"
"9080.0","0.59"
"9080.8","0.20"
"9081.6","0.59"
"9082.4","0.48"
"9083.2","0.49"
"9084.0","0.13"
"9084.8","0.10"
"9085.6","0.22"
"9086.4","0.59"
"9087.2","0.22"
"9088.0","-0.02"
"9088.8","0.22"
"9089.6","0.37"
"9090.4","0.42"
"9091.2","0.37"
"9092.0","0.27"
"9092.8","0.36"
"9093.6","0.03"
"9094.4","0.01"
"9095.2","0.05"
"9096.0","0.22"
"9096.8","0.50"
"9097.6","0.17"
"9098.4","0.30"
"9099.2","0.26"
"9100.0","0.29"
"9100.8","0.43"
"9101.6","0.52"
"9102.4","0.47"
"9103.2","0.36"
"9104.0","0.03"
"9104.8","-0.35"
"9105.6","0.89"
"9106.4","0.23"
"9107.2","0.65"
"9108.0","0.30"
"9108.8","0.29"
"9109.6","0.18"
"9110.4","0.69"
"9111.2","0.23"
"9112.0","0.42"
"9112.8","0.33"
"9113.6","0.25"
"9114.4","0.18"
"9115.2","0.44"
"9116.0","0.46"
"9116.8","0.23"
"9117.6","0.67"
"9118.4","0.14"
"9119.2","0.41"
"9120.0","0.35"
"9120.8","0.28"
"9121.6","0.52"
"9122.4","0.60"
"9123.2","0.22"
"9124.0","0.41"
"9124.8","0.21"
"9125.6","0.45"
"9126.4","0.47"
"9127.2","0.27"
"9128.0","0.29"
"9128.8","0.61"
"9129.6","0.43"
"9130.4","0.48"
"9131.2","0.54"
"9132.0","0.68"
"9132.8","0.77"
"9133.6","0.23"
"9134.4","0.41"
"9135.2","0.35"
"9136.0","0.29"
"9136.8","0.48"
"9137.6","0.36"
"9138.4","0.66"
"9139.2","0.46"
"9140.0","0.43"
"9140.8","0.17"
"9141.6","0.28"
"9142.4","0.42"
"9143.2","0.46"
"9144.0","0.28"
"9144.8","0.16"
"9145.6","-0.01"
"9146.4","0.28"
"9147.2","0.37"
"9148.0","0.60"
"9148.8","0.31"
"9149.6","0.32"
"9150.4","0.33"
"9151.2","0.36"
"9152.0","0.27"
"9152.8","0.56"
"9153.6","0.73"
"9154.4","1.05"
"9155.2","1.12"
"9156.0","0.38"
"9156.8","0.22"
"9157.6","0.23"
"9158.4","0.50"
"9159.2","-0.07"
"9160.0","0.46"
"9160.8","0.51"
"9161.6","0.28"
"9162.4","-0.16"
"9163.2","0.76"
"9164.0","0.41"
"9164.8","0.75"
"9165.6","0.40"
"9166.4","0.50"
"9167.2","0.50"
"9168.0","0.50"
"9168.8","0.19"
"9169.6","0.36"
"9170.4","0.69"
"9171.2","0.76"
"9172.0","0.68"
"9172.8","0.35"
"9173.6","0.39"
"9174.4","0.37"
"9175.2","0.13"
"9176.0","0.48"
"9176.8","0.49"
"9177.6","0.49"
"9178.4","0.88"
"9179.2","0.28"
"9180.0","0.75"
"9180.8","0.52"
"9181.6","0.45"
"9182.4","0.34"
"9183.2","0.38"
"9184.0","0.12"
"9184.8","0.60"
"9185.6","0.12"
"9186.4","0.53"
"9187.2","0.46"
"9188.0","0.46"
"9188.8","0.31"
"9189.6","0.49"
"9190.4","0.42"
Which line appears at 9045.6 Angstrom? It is Hbeta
